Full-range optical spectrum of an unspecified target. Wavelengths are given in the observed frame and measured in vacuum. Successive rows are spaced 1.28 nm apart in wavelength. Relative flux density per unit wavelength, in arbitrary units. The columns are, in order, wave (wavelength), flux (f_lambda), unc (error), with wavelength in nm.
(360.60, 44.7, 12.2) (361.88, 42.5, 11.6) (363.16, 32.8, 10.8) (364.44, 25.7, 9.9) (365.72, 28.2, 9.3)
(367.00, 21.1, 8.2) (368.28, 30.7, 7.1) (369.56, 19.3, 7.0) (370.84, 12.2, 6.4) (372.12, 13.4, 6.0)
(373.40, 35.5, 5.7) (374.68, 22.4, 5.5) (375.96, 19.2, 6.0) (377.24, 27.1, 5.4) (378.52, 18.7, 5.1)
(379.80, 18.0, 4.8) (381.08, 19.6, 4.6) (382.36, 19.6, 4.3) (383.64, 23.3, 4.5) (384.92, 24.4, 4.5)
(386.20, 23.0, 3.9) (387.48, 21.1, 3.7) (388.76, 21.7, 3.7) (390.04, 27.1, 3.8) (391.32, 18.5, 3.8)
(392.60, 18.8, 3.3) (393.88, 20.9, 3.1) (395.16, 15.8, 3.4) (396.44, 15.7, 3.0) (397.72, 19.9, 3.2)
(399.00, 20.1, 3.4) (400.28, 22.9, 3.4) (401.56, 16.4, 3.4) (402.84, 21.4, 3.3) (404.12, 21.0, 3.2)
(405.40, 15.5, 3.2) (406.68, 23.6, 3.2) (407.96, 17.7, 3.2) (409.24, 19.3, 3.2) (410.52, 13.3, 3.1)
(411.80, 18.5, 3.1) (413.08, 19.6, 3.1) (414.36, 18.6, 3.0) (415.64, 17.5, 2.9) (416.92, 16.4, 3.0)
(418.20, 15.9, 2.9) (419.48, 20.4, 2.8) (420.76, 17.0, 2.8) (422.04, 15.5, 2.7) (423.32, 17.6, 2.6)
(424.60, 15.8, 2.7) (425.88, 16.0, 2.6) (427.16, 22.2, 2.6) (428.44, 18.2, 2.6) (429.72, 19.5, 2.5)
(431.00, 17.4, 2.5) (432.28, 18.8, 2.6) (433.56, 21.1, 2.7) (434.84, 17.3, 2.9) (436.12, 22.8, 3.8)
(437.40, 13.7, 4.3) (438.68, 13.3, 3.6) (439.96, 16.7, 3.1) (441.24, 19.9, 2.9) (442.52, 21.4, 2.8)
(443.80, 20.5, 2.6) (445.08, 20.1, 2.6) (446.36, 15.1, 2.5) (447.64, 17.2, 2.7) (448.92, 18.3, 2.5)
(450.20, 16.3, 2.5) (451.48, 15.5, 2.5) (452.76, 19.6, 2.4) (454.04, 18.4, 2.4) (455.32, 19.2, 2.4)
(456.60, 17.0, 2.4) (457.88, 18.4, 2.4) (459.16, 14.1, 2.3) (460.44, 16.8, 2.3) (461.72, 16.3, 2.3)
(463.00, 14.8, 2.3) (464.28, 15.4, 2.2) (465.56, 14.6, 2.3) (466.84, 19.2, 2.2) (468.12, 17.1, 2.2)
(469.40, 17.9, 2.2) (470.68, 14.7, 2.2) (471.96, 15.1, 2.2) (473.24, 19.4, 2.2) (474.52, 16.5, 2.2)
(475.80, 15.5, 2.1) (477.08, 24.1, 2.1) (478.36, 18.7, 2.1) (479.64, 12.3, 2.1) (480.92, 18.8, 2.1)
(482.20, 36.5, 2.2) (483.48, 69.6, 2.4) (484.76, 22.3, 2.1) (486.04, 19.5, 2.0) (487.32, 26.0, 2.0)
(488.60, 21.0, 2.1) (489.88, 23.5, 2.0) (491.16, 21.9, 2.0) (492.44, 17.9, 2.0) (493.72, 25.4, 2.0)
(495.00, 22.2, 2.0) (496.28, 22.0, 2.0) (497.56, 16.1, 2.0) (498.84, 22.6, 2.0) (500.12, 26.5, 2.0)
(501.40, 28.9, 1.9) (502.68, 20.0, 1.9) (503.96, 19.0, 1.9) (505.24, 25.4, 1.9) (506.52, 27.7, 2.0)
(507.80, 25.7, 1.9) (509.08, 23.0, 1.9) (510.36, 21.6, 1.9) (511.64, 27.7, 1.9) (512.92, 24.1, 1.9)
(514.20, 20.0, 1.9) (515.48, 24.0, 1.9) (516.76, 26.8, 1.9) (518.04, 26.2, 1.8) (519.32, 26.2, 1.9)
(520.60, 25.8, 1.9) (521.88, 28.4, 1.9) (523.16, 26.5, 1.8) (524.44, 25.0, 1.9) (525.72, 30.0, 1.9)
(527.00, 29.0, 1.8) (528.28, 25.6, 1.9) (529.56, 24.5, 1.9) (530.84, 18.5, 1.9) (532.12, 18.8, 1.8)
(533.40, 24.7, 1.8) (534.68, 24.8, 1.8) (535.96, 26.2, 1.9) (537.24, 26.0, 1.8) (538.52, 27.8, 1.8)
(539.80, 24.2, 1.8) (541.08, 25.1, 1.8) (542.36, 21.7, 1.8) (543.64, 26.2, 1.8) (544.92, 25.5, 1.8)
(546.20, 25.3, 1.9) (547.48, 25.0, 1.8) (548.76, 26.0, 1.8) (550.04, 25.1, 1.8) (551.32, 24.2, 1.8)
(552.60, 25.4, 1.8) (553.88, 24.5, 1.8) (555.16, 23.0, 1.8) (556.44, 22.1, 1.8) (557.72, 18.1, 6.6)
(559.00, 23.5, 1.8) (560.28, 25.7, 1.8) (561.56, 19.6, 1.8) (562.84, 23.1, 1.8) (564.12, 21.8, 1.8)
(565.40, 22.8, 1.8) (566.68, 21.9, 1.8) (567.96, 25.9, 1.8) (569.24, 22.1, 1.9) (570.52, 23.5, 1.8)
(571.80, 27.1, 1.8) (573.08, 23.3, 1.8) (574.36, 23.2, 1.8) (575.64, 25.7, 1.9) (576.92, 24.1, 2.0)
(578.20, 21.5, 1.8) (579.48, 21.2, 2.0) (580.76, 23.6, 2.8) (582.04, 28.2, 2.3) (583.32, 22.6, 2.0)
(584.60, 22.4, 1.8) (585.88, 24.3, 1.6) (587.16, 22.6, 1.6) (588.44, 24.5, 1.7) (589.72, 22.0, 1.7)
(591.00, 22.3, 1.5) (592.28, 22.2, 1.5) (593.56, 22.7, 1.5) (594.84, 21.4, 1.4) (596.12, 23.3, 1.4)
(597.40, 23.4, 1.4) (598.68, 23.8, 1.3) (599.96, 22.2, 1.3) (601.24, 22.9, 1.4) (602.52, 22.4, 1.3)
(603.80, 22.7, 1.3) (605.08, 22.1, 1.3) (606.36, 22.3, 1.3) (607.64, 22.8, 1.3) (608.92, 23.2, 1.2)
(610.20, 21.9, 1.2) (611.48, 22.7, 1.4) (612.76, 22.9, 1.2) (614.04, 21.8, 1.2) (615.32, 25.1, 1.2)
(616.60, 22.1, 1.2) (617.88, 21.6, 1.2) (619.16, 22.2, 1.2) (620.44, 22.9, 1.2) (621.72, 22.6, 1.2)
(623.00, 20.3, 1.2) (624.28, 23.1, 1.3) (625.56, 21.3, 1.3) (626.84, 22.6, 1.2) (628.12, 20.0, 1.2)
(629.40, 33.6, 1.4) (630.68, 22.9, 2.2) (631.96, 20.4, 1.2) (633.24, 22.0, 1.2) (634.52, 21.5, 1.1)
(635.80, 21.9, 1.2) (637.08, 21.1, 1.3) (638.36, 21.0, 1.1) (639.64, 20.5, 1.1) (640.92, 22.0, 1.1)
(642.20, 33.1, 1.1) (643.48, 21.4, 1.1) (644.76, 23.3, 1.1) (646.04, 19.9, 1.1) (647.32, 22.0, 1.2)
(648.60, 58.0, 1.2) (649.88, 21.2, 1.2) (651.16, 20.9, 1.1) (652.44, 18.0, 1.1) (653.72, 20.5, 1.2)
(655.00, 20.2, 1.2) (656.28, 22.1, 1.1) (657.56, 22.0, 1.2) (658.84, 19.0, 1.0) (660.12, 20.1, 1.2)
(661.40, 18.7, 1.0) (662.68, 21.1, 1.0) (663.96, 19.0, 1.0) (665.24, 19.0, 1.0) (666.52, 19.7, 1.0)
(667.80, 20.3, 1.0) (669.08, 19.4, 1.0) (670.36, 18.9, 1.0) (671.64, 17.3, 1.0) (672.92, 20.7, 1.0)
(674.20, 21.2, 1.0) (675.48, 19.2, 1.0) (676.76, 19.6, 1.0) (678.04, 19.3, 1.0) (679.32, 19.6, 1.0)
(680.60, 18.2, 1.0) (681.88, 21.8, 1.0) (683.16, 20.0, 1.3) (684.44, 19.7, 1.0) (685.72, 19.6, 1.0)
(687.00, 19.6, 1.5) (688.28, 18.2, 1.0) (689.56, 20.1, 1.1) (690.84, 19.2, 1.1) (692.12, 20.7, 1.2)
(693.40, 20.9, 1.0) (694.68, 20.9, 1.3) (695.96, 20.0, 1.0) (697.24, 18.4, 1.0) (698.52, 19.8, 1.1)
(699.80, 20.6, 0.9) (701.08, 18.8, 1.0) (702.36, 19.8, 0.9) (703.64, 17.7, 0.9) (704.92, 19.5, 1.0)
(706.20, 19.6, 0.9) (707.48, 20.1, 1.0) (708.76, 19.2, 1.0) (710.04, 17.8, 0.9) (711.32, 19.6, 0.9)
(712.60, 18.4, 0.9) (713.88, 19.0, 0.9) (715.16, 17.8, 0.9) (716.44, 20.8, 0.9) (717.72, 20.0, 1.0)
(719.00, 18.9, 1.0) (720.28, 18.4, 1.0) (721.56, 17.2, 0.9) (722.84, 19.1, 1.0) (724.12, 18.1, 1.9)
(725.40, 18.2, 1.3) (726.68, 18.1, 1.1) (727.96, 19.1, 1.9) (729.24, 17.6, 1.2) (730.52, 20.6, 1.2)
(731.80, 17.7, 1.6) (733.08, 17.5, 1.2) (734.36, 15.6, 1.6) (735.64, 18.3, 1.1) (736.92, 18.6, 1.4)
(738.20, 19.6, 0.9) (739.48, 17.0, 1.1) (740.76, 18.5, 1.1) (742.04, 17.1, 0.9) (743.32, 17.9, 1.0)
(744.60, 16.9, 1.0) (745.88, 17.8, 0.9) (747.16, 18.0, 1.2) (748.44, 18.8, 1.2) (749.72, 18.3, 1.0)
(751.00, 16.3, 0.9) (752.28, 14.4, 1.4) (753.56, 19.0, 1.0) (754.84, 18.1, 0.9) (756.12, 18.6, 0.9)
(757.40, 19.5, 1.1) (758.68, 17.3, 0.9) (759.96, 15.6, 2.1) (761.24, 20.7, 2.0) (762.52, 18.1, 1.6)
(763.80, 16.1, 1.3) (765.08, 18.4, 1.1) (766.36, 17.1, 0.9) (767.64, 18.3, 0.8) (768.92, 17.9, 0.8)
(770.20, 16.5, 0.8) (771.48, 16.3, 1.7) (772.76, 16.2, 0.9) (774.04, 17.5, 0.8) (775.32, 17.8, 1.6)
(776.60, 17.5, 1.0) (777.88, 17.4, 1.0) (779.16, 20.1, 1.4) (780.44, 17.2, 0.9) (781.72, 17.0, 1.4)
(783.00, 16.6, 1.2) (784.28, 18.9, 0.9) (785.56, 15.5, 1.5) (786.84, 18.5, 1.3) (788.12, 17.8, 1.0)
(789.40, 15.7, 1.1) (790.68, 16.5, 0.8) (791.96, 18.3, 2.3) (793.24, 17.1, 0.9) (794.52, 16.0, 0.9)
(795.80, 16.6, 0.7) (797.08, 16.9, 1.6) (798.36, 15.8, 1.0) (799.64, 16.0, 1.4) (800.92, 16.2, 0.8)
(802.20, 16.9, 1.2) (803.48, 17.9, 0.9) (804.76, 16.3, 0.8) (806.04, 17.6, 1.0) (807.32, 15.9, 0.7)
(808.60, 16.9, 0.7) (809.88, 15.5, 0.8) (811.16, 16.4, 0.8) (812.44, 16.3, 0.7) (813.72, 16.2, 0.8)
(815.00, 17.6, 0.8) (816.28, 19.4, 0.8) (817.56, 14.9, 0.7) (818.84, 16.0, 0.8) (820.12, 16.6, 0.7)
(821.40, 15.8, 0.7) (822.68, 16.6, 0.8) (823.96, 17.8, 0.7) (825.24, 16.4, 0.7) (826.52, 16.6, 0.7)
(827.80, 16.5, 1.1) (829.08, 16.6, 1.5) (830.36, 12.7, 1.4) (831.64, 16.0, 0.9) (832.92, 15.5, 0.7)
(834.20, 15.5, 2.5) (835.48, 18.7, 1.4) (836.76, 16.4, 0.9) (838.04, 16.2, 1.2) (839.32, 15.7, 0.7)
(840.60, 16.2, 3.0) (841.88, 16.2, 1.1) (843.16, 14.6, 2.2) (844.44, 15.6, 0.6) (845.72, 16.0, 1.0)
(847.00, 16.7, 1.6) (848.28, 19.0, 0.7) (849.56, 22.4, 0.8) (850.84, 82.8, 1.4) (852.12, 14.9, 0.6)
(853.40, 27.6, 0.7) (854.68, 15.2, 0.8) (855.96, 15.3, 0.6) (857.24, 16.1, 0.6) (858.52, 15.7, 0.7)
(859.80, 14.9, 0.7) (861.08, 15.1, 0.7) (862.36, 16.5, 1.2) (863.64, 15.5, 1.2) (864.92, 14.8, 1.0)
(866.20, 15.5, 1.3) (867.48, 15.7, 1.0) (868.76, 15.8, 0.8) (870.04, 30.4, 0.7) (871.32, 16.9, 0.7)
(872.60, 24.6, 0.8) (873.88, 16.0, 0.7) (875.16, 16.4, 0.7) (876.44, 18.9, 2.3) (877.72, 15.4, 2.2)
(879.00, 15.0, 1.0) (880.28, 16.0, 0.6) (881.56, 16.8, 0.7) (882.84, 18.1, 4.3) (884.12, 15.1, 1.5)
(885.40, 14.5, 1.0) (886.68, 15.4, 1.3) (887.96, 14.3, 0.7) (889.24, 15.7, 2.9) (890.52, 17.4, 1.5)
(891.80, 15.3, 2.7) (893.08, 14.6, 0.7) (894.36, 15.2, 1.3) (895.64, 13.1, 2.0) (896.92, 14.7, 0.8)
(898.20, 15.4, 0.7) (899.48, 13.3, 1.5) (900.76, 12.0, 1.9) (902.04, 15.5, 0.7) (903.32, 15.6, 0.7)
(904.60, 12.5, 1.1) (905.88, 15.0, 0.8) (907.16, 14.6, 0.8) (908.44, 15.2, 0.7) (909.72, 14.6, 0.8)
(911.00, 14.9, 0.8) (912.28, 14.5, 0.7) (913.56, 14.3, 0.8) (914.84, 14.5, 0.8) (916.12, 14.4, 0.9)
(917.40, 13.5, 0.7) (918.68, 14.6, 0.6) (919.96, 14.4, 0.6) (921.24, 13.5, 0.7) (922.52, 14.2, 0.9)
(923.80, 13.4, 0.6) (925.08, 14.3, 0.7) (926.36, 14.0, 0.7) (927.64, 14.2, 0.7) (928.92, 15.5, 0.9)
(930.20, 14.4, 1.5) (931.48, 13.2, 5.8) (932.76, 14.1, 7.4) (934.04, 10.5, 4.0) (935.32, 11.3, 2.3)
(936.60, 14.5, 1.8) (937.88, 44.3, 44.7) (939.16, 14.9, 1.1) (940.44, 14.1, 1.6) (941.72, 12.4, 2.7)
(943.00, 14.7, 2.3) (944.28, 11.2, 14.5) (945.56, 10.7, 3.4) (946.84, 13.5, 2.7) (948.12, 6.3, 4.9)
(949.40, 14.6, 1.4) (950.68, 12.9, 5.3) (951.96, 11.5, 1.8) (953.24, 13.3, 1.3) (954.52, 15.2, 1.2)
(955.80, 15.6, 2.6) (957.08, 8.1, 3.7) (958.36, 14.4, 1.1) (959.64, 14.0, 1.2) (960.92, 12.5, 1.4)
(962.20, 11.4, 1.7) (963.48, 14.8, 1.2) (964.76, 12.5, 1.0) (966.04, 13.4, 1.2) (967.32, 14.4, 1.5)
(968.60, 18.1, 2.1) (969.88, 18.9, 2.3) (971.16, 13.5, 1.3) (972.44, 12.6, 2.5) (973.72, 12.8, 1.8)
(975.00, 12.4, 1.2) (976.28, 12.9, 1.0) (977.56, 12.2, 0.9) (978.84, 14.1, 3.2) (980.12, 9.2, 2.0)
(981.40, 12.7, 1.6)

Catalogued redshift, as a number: 0.295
